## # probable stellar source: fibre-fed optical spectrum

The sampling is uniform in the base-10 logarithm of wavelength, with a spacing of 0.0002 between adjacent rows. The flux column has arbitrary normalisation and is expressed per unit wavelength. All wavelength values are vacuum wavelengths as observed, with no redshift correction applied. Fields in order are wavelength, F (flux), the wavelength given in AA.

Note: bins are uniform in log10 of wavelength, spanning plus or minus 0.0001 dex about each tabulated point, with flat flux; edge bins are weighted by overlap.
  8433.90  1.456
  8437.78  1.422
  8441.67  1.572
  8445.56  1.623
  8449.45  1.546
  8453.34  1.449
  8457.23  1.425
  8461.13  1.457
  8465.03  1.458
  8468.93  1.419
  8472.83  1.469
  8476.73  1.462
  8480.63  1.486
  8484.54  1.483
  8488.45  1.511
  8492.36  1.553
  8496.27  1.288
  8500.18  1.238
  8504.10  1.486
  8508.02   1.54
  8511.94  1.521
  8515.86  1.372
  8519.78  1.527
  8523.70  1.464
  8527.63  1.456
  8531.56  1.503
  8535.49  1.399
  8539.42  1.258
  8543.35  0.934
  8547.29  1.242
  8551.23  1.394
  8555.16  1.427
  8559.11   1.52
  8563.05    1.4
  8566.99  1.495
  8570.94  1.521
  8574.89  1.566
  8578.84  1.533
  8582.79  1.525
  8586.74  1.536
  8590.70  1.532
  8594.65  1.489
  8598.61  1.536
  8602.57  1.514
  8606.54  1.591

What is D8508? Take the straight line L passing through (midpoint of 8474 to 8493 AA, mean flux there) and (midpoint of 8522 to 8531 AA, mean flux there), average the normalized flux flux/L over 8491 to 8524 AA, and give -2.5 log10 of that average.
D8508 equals 0.03 mag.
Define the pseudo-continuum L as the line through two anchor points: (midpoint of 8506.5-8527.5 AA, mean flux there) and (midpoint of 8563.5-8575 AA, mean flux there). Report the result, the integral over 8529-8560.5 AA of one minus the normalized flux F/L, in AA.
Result 3.37 AA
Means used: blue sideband 1.48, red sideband 1.5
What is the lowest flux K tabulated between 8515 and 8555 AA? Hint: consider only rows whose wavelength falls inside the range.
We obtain 0.934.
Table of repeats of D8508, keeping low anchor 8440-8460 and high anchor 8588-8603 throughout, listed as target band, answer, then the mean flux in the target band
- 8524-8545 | 0.146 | 1.33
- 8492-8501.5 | 0.140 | 1.34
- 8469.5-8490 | 0.030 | 1.48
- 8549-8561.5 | 0.057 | 1.44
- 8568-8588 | -0.011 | 1.53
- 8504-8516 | 0.018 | 1.49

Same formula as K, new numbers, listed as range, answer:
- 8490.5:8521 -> 1.238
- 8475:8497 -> 1.288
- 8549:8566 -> 1.394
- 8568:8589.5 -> 1.521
